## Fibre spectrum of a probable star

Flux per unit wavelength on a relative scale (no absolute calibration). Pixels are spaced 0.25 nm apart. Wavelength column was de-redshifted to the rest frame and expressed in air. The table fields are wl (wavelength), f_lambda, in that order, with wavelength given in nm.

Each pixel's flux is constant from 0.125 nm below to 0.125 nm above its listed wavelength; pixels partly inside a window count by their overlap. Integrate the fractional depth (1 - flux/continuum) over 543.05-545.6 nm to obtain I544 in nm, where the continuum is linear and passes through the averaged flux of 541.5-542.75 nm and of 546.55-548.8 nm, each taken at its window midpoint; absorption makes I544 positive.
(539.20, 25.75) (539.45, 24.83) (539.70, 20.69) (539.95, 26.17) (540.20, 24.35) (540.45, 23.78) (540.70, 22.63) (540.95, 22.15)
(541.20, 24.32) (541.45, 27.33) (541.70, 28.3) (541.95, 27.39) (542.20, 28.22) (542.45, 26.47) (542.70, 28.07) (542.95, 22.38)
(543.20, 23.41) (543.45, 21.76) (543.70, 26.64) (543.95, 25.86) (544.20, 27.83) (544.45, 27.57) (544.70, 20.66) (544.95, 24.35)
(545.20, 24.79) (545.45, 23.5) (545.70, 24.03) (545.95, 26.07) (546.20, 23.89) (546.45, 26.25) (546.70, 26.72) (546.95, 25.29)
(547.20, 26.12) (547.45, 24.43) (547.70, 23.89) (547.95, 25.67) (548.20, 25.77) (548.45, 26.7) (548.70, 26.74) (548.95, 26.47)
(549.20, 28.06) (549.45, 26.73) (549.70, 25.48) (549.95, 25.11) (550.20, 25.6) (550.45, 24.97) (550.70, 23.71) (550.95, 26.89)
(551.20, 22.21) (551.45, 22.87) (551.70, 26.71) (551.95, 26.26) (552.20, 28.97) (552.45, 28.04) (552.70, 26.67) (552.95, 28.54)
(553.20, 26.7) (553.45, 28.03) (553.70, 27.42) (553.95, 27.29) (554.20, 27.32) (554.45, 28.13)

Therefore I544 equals 0.21 nm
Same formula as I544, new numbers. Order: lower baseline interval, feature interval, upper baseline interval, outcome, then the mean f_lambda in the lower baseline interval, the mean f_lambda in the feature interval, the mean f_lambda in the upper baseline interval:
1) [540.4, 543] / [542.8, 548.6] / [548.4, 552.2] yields 0.168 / 25.7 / 25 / 25.7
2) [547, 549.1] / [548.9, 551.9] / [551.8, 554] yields 0.136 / 25.7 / 25.4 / 27.5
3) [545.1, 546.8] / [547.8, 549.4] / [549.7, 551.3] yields -0.104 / 25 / 26.5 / 24.8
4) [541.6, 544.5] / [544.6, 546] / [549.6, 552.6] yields 0.114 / 26.1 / 23.8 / 25.6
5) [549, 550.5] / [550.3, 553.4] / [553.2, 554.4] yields 0.083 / 26.1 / 26.1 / 27.5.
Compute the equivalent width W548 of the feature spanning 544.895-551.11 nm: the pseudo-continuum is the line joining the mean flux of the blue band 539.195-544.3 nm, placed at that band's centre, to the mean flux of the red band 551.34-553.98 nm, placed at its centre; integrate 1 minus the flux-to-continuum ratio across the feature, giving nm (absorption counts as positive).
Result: 0.18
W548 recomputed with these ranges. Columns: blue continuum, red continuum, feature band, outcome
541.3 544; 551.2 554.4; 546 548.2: 0.09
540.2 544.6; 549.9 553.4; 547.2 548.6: 0.02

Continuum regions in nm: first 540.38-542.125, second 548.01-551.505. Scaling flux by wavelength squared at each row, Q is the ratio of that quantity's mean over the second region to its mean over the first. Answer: 1.04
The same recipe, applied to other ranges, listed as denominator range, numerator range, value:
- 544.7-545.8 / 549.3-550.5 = 1.10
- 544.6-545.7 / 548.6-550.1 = 1.14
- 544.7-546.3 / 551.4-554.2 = 1.16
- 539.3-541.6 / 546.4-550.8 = 1.10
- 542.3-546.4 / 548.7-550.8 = 1.06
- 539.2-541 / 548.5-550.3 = 1.15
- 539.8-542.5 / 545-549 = 1.02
